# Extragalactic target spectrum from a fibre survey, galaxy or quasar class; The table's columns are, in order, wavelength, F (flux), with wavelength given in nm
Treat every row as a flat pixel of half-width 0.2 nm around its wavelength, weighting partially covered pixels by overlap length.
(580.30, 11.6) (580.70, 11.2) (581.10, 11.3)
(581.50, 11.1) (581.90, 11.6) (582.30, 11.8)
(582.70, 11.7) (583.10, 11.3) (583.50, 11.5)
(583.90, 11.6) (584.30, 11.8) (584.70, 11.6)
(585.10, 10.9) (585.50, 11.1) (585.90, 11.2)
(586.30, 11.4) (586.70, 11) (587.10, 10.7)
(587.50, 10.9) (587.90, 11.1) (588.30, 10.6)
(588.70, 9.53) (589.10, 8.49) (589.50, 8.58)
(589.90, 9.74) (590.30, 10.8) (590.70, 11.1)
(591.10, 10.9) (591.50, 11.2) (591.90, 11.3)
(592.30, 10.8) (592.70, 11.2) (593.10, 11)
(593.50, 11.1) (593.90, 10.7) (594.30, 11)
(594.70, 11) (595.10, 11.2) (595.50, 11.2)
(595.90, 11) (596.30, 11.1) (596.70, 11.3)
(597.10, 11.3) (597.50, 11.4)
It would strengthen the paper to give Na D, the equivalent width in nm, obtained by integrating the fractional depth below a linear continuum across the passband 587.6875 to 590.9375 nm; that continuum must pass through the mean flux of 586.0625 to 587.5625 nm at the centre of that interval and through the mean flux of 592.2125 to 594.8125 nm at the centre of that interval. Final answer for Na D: 0.29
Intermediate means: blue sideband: 11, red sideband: 11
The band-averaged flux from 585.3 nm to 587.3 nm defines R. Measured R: 11.1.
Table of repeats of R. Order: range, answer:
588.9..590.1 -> 8.94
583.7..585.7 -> 11.4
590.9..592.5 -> 11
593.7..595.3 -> 11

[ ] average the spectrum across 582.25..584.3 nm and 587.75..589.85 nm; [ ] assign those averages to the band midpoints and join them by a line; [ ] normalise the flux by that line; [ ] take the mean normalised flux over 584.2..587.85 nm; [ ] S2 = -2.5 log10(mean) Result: -0.06 mag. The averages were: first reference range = 11.6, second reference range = 9.63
